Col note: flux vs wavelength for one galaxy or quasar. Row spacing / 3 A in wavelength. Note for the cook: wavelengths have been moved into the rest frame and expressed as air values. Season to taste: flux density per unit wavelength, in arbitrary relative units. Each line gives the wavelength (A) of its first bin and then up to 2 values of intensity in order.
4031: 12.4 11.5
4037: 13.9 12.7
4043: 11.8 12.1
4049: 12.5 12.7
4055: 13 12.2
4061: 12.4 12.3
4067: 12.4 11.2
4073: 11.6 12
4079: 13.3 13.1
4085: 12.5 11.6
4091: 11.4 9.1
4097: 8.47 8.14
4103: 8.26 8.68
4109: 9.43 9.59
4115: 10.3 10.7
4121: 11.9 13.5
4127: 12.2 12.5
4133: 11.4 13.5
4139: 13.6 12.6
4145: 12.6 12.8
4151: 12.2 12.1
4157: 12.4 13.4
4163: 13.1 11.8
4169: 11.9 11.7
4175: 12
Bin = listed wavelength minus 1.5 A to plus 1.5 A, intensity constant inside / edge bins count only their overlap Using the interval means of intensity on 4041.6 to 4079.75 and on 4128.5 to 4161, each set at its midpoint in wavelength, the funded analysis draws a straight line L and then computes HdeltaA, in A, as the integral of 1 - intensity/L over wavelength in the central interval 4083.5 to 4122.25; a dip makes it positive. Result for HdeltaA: 7.6 A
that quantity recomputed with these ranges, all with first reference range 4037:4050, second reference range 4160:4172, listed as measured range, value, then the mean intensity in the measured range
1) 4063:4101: 3.28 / 11.3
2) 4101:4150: 3.68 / 11.4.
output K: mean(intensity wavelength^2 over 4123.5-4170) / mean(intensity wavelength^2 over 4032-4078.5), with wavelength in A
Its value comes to 1.07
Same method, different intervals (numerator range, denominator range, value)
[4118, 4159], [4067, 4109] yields 1.19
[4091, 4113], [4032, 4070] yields 0.74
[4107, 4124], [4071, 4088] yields 0.87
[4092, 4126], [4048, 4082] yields 0.82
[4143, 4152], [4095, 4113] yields 1.47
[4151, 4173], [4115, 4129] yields 1.06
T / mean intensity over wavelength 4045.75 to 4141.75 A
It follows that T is 11.5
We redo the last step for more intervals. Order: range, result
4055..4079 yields 12.2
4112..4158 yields 12.2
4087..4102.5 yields 9.59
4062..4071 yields 12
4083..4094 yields 11.5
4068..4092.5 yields 12.1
